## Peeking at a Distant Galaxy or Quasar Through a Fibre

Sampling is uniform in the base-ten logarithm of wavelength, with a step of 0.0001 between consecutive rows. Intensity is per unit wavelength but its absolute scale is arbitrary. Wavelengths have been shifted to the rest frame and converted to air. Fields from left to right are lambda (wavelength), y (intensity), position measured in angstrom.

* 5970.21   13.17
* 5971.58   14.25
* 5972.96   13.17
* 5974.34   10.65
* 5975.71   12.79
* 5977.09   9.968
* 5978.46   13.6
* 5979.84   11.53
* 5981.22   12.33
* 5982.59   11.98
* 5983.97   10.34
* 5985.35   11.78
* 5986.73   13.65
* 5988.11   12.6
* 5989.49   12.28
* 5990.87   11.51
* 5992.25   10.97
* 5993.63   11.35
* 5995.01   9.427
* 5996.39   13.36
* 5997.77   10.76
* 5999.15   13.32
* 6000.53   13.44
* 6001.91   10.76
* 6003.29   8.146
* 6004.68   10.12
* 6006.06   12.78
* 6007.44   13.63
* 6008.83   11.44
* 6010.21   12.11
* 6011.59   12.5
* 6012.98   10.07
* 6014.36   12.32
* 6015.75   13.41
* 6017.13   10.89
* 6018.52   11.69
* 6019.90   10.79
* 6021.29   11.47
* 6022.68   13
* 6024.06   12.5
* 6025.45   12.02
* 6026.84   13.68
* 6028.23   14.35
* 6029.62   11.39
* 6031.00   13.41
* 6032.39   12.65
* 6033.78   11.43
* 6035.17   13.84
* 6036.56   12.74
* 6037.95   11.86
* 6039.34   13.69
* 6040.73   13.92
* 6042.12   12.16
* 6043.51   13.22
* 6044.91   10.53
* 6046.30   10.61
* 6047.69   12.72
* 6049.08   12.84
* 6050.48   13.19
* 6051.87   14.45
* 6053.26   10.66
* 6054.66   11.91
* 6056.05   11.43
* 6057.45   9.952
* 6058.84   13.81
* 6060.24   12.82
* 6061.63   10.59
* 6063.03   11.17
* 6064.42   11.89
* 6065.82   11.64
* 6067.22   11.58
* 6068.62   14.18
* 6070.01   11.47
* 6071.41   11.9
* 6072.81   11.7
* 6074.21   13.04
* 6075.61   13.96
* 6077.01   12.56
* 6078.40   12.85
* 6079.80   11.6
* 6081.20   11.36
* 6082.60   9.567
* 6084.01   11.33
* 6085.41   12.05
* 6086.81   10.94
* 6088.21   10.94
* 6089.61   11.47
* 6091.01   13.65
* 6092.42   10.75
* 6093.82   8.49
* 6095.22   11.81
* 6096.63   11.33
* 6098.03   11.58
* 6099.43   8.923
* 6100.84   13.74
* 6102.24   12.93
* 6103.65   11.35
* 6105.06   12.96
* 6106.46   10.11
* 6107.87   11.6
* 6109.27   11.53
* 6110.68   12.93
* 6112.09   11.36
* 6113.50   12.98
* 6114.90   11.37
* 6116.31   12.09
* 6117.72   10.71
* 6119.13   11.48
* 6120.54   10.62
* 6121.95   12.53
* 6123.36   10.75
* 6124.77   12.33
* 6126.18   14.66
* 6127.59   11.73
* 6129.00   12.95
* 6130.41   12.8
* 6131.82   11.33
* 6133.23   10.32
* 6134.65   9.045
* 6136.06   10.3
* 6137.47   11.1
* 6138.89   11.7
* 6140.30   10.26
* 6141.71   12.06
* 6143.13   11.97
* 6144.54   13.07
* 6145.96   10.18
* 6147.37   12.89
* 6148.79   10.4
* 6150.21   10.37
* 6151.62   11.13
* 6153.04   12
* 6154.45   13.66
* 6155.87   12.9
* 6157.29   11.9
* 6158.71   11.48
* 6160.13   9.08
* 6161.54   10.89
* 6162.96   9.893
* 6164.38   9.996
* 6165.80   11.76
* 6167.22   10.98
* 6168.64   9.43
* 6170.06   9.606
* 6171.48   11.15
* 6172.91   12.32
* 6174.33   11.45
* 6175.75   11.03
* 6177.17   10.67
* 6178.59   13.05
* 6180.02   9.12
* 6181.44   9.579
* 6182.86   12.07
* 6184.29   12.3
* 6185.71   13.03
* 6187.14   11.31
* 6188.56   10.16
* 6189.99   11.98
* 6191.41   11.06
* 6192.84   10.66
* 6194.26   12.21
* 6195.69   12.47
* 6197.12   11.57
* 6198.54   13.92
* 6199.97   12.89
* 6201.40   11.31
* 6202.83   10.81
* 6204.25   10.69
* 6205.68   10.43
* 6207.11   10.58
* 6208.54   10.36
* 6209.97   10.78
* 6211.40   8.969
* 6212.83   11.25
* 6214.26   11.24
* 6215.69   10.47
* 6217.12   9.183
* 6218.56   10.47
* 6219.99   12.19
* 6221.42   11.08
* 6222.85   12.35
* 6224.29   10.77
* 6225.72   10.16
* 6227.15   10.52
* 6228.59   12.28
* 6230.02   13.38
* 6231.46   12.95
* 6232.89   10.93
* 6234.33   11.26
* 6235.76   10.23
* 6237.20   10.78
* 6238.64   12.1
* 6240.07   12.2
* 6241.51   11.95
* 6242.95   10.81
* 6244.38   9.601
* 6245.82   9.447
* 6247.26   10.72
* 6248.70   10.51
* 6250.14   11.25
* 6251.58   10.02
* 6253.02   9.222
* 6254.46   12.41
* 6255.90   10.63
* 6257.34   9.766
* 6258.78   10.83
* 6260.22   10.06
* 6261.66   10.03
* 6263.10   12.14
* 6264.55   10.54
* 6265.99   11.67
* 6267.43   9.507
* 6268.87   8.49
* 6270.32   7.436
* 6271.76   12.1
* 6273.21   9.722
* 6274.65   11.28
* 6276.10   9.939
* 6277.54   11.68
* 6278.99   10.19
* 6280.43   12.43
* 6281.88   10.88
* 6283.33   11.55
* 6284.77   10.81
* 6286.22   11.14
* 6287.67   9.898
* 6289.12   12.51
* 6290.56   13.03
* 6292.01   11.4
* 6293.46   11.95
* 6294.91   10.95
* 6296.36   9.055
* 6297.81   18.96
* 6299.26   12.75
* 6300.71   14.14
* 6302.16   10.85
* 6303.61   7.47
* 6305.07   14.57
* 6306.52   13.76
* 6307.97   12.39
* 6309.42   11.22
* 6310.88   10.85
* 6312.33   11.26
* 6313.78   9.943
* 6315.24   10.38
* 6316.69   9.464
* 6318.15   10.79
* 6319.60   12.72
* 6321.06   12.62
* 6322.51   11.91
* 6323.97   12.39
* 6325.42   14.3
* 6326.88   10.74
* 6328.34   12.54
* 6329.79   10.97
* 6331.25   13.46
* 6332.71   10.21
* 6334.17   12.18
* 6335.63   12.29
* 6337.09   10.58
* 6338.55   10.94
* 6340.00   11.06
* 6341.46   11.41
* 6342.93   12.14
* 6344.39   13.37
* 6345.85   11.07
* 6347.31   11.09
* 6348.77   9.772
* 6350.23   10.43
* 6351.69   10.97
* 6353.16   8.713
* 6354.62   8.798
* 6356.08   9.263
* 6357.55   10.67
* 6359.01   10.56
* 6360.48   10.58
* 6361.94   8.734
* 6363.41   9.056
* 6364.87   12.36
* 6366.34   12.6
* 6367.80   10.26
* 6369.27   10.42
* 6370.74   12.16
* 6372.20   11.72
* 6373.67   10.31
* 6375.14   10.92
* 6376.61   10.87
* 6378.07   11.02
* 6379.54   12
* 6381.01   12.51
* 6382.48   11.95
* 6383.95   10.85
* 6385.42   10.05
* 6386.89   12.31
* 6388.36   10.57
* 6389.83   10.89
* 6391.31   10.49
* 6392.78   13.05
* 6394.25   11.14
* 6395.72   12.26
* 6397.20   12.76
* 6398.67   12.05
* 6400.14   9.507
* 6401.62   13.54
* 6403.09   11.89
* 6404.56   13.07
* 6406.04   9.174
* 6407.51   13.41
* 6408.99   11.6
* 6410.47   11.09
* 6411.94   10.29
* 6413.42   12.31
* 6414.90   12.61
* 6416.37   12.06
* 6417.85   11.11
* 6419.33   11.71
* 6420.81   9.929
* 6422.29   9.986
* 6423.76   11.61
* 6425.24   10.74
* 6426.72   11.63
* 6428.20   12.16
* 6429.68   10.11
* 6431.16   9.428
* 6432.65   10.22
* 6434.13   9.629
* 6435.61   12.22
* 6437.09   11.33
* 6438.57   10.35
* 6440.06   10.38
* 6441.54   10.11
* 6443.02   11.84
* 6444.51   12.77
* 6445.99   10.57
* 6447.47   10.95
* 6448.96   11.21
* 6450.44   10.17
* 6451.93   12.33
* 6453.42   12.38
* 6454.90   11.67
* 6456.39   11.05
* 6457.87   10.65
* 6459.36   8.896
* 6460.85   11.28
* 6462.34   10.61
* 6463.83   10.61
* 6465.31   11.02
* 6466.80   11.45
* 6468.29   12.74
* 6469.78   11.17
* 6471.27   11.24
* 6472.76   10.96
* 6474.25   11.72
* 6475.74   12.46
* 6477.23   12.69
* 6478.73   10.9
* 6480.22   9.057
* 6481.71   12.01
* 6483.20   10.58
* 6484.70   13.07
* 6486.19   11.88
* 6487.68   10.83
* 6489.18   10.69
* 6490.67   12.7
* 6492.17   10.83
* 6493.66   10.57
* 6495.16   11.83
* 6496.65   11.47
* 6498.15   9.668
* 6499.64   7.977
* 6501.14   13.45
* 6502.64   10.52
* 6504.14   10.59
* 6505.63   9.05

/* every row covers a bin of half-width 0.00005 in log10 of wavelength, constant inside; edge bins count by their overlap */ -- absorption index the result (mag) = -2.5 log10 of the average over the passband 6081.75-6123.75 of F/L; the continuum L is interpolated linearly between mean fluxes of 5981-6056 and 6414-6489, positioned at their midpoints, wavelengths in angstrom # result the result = 0.04 mag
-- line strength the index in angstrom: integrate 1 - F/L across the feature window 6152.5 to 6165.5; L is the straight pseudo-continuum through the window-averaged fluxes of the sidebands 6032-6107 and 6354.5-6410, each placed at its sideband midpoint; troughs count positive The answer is 0.5 angstrom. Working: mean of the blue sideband 12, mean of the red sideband 11.2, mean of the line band 11.3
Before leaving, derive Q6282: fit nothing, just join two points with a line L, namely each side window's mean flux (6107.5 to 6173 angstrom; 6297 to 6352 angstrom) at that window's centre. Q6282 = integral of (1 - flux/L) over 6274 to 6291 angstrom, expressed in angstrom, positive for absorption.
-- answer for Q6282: 0.7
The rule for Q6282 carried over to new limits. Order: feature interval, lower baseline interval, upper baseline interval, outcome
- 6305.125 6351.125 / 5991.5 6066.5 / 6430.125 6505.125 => -0.8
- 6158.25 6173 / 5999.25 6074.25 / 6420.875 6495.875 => 1.6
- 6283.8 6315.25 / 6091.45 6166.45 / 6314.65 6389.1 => -1.6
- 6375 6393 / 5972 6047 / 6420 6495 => -0.1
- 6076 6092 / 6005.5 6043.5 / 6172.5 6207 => 0.5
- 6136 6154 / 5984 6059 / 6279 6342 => 0.8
